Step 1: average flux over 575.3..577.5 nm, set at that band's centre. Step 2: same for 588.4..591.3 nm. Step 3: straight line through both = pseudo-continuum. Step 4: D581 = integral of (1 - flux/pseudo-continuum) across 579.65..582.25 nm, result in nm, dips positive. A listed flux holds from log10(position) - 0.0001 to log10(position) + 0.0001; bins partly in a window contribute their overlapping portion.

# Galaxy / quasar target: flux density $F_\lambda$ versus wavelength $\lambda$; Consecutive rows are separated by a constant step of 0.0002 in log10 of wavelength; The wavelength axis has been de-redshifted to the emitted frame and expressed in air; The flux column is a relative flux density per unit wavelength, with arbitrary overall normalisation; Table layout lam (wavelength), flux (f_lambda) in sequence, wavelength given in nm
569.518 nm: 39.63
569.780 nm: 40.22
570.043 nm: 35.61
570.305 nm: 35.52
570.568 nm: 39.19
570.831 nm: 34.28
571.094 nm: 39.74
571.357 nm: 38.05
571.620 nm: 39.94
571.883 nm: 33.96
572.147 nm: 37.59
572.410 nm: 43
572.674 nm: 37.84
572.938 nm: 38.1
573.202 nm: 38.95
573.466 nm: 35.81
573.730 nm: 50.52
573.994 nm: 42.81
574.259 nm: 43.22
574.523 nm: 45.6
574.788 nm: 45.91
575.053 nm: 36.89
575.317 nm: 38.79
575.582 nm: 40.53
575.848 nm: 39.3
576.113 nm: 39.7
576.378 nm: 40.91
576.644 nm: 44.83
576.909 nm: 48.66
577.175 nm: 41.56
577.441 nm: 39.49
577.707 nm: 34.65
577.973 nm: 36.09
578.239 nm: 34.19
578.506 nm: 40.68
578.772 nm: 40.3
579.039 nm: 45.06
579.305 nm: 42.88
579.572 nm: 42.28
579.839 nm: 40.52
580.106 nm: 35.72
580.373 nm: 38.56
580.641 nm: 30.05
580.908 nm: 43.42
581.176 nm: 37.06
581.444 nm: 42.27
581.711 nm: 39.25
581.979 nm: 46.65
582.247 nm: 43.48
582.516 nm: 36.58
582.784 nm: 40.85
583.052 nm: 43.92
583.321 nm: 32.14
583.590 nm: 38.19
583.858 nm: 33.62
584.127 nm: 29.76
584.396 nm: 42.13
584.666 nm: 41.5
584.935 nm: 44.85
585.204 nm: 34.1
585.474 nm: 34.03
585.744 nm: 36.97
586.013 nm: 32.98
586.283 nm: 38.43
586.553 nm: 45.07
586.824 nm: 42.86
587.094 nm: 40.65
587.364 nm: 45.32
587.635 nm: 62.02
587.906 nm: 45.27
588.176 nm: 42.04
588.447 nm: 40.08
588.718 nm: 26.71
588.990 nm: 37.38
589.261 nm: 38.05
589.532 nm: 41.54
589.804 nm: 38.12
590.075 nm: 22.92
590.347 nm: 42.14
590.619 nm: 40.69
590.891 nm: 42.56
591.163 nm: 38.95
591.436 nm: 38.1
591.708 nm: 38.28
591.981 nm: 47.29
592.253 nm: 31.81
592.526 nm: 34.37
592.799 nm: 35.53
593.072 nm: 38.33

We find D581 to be 0.038 nm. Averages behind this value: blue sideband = 41.7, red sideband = 37.1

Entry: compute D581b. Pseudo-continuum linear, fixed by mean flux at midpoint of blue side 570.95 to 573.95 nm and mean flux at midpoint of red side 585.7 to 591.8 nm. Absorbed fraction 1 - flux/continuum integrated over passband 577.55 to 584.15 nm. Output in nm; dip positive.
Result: 0.14 nm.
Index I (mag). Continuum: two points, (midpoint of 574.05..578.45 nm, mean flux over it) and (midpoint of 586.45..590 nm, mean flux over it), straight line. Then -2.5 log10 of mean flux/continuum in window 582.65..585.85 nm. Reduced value 0.10 mag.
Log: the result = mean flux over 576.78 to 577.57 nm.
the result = 43.2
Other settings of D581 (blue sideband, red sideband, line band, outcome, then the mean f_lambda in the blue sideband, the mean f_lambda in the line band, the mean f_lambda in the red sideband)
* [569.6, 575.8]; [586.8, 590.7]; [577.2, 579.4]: 0.04 nm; 39.7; 39.2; 40.3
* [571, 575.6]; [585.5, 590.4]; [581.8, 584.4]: 0.09 nm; 40.4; 38.6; 39.7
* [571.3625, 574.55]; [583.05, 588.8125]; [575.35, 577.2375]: -0.09 nm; 40.4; 42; 39.7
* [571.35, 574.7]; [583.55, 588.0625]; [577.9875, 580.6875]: 0.09 nm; 40.6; 39.2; 40.5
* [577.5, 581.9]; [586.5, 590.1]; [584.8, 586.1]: 0.12 nm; 39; 36.7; 41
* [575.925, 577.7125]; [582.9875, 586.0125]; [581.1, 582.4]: -0.11 nm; 41.8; 41.9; 37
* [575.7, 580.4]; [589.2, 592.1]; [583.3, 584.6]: 0.13 nm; 40.3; 35.8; 38.9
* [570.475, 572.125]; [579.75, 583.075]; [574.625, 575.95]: -0.07 nm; 37.5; 40.4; 39.7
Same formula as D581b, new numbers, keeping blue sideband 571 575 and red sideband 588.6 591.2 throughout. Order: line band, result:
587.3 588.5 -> -0.33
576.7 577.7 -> -0.06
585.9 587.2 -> -0.08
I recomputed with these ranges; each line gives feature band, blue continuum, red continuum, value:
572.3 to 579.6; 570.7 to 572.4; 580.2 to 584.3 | -0.08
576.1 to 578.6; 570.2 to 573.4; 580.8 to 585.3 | -0.04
